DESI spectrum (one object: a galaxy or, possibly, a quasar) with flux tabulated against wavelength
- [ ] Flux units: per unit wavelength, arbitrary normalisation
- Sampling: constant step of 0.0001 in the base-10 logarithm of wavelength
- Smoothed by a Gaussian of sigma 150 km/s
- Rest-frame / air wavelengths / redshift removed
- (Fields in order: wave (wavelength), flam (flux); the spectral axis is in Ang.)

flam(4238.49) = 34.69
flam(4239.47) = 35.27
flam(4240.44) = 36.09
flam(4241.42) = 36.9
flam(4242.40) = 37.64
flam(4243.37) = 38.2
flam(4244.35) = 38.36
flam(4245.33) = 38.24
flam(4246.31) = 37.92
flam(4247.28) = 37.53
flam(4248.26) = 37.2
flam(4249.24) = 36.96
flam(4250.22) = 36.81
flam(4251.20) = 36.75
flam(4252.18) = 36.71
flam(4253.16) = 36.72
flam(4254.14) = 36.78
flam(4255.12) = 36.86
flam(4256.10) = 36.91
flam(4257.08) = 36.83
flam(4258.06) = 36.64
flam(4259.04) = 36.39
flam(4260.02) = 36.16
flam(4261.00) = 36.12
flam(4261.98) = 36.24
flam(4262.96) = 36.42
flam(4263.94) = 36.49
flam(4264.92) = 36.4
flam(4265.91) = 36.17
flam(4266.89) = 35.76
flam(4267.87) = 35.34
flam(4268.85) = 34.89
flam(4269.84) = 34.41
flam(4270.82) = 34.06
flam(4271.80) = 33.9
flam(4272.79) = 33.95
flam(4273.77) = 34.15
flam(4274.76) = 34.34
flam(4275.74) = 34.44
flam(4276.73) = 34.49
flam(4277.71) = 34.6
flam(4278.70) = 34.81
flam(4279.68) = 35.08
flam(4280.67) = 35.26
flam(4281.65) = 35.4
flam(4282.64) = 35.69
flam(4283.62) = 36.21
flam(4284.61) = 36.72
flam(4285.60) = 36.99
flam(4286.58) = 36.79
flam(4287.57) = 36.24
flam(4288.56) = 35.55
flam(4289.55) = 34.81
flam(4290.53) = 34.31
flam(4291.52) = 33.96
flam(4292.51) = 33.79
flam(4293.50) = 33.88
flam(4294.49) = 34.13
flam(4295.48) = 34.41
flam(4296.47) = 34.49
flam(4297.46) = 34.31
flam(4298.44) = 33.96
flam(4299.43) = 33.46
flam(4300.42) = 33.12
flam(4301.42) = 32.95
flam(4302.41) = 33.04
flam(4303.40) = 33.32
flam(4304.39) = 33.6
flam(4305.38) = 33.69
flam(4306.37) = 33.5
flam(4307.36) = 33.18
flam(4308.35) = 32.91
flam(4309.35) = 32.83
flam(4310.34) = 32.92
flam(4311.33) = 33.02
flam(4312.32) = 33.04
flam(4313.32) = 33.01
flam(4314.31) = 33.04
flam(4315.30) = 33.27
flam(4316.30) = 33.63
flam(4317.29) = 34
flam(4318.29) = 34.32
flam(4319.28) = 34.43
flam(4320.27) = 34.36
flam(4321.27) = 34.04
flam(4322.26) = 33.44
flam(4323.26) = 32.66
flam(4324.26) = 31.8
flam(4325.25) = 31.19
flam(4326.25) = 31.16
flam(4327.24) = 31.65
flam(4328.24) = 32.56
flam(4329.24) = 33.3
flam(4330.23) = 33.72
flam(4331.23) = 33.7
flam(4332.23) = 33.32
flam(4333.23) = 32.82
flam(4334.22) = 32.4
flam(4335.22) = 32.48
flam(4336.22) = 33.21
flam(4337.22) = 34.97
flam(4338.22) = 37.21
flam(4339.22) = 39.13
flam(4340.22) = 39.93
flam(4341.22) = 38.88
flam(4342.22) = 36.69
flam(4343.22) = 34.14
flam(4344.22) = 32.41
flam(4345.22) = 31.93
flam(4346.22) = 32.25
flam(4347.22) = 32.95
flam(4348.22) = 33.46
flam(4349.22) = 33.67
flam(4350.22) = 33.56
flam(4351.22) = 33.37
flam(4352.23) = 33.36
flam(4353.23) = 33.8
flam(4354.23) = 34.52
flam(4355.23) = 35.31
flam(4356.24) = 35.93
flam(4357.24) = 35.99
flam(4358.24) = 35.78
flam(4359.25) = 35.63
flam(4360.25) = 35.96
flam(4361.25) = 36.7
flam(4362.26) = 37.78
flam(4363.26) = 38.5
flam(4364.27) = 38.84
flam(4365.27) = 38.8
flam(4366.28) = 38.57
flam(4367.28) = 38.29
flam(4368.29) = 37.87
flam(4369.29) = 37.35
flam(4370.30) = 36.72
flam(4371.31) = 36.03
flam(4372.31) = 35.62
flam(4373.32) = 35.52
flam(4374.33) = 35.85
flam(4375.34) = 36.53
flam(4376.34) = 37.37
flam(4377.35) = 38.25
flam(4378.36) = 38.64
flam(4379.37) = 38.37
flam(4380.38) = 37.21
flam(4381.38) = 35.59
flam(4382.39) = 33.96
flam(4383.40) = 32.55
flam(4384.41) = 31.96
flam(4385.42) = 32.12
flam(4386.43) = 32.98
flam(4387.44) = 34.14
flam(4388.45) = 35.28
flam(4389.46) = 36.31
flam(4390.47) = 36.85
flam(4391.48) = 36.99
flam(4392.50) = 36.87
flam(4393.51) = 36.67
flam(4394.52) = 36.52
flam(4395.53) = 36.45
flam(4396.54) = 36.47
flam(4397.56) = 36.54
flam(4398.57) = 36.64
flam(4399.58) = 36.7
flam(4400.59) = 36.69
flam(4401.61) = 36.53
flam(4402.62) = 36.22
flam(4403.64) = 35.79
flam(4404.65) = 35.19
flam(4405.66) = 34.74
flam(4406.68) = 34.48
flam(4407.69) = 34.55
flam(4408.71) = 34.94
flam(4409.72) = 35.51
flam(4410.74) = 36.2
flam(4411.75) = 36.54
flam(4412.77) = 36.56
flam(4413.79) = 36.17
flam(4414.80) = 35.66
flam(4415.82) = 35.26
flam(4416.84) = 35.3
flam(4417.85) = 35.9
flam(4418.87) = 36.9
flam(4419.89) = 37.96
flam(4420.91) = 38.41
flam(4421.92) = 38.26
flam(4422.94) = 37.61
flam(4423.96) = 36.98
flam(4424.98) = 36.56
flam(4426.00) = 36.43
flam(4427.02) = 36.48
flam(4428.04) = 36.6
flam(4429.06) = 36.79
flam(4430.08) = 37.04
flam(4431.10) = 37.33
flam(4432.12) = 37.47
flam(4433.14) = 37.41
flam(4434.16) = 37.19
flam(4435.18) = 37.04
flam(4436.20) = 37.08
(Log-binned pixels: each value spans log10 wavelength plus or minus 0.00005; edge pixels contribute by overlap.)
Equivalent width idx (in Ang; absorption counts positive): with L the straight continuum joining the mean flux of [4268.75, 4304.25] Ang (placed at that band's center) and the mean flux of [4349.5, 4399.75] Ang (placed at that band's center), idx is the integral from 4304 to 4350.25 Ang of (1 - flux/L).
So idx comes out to 2.07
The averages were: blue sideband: 34.6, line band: 33.7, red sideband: 36.1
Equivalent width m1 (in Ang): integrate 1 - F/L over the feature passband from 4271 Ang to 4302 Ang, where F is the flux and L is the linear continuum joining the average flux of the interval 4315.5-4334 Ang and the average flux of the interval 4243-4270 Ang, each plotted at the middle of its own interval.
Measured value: 0.3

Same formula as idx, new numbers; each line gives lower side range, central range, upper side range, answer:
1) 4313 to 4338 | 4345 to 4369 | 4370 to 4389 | -0.73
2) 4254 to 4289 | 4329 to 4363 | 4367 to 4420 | 1.04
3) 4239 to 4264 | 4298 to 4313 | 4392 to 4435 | 1.44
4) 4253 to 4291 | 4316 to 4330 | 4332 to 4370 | 0.98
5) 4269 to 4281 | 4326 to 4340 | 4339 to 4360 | 0.36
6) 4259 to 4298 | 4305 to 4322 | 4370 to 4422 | 0.93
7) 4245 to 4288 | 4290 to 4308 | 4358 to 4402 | 1.18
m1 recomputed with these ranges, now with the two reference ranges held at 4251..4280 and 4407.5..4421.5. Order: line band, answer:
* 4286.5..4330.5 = 2.8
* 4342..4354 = 0.8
